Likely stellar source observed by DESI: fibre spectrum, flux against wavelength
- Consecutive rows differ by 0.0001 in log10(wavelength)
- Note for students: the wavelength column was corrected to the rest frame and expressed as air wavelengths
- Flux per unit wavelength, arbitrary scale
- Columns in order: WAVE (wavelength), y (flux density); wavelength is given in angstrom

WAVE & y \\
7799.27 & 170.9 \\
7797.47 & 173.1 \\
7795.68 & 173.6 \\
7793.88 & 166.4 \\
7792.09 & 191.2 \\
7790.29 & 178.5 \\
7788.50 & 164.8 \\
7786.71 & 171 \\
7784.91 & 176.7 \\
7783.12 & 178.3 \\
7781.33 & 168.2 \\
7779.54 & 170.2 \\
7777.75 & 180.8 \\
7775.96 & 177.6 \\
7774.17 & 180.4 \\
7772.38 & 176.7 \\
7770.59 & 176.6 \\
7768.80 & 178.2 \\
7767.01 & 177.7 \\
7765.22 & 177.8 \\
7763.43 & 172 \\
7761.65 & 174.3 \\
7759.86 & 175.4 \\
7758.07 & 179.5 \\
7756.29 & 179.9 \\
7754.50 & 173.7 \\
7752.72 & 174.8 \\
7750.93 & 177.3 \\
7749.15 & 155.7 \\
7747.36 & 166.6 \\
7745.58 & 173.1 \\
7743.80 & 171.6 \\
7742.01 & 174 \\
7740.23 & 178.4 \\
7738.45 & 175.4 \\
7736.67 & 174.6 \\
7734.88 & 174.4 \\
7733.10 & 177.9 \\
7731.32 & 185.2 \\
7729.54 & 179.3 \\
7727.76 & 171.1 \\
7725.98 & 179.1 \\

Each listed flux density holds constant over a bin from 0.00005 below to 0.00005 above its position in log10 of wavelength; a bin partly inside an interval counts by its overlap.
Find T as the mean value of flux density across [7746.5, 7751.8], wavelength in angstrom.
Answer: 166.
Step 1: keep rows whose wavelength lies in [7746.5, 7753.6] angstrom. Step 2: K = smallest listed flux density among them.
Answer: 155.7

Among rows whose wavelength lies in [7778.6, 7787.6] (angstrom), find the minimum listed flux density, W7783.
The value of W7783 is 168.2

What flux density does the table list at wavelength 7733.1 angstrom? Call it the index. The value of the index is 177.9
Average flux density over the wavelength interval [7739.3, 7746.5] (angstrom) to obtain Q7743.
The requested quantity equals 174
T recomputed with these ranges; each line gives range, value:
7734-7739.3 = 175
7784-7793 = 176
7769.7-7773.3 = 177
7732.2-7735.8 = 176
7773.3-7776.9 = 179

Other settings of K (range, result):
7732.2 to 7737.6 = 174.4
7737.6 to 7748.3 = 166.6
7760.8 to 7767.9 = 172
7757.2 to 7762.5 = 174.3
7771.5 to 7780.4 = 170.2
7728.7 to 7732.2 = 179.3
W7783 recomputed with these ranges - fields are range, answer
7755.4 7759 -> 179.5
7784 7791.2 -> 164.8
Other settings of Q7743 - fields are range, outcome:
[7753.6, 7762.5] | 177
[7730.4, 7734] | 182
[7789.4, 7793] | 185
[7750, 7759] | 177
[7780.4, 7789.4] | 172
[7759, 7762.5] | 175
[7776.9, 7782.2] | 173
